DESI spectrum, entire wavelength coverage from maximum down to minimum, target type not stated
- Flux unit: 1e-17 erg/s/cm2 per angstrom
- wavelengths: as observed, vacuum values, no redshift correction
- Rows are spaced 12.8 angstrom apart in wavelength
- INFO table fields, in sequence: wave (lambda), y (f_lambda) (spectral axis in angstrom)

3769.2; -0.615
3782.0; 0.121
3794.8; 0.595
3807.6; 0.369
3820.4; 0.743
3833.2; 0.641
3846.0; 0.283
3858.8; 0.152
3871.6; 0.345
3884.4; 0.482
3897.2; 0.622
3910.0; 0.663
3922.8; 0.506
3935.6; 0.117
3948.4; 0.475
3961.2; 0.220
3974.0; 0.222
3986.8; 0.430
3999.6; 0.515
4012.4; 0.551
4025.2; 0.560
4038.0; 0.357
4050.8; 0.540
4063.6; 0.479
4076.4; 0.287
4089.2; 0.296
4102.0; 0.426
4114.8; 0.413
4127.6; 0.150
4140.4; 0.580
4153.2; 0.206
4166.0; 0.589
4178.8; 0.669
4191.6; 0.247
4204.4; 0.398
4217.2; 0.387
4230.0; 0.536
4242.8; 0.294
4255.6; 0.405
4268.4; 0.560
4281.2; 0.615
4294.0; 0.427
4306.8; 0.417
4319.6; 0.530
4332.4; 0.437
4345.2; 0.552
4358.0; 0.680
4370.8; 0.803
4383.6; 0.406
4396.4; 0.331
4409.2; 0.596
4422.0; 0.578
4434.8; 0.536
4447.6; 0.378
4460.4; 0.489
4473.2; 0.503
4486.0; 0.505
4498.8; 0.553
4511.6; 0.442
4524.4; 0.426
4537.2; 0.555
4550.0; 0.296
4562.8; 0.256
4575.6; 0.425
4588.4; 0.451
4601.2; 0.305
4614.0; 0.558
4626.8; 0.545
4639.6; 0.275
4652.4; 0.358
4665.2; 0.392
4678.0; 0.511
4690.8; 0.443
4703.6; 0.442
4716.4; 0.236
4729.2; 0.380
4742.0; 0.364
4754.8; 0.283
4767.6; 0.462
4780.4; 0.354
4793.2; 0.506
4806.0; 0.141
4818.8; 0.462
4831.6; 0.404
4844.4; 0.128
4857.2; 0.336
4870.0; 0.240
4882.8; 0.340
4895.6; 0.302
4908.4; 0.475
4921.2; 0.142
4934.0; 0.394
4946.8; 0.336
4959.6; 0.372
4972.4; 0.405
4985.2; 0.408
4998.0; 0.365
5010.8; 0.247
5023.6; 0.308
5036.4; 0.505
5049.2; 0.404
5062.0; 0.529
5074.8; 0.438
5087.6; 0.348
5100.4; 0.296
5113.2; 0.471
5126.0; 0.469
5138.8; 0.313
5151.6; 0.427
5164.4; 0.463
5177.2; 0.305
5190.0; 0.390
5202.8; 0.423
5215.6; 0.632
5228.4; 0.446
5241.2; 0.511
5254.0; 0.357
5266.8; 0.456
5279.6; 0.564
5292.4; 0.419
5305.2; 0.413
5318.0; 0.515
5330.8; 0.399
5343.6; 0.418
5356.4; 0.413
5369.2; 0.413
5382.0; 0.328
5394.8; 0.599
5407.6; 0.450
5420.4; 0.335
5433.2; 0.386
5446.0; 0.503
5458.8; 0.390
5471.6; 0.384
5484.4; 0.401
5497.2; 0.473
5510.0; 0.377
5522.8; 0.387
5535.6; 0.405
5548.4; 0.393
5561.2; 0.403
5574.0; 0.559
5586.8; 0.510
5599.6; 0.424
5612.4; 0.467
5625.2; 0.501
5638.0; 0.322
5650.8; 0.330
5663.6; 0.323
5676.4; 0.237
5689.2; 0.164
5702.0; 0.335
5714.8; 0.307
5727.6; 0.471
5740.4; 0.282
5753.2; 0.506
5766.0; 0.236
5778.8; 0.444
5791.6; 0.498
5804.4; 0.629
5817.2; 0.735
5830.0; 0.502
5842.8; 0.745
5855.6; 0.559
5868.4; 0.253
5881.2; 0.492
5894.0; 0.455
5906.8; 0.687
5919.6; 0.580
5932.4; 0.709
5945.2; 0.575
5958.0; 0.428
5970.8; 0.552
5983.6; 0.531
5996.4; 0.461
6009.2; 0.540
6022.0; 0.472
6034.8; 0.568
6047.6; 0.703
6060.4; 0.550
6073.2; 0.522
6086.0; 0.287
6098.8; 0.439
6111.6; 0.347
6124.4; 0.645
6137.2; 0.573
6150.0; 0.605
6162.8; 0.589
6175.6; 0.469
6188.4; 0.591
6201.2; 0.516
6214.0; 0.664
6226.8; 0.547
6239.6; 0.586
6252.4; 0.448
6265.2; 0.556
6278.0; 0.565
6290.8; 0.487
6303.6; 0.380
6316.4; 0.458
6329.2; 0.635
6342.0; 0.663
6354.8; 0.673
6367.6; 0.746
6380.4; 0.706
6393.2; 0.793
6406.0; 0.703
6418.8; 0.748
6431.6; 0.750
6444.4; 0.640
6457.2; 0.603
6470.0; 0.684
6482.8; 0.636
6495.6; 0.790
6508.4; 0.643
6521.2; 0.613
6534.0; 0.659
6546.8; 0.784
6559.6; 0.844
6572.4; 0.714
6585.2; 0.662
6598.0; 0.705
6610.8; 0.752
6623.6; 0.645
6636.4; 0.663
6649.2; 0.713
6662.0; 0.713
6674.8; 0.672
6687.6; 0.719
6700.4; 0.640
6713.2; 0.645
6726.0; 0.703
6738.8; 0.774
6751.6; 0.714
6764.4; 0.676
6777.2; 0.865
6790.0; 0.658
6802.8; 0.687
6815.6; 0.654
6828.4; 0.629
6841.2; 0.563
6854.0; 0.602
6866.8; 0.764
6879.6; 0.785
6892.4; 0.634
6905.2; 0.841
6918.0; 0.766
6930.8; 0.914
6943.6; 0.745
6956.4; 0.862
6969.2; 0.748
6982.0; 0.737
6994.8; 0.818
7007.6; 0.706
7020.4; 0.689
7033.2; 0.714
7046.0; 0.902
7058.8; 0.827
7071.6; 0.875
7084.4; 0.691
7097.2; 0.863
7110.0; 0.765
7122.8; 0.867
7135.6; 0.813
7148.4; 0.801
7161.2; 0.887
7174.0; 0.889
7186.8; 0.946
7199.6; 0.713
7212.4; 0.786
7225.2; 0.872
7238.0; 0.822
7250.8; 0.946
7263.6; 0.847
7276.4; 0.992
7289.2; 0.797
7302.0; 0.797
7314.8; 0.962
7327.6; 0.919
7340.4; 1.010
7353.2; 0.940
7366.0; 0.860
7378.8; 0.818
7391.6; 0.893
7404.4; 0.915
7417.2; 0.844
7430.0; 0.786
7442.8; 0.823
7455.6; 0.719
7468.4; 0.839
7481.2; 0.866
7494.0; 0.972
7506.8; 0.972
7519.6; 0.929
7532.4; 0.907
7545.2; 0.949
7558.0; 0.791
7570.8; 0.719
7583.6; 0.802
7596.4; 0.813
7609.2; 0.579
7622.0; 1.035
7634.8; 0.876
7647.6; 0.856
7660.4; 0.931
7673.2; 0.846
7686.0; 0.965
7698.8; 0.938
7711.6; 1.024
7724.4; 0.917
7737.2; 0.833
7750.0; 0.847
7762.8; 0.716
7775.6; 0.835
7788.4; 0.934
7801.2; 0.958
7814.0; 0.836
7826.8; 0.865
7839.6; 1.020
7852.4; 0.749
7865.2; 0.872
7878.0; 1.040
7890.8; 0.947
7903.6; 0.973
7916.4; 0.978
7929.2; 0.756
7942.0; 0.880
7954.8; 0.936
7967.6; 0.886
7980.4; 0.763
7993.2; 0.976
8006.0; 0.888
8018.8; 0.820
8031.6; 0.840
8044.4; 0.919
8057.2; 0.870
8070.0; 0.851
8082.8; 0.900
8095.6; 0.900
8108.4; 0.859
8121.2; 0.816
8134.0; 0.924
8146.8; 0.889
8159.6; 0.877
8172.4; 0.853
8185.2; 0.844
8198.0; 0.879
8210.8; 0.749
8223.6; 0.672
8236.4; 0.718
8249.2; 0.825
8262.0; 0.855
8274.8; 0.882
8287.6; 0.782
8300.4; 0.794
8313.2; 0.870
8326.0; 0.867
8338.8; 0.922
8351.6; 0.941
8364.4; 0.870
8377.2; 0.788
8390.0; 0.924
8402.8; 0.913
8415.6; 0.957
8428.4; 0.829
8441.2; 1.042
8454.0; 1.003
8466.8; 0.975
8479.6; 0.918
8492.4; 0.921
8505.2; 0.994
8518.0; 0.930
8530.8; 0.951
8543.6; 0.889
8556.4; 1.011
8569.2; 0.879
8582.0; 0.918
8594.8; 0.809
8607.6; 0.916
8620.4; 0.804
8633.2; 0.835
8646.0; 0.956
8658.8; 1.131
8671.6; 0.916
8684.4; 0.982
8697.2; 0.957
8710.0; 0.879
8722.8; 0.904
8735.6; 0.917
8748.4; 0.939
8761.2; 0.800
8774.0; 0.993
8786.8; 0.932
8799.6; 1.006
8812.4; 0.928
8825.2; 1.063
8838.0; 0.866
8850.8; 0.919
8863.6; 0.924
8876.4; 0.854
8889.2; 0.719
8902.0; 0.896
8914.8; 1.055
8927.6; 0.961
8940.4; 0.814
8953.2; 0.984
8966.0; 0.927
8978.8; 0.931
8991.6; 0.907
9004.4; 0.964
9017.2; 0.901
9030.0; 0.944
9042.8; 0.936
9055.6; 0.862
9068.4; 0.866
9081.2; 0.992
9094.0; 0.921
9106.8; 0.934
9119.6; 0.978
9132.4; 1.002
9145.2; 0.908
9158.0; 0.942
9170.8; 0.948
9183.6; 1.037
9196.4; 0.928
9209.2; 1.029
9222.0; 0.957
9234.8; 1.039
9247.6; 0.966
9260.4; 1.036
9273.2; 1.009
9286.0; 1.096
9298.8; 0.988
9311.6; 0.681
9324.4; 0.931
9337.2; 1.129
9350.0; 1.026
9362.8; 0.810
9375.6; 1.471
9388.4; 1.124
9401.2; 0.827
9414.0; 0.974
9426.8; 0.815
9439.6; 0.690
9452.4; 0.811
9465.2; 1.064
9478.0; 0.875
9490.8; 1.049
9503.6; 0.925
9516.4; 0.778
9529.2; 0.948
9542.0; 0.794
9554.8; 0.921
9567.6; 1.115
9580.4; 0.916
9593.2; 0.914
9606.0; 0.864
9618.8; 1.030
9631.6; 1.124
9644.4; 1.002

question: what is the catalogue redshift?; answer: 0.59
